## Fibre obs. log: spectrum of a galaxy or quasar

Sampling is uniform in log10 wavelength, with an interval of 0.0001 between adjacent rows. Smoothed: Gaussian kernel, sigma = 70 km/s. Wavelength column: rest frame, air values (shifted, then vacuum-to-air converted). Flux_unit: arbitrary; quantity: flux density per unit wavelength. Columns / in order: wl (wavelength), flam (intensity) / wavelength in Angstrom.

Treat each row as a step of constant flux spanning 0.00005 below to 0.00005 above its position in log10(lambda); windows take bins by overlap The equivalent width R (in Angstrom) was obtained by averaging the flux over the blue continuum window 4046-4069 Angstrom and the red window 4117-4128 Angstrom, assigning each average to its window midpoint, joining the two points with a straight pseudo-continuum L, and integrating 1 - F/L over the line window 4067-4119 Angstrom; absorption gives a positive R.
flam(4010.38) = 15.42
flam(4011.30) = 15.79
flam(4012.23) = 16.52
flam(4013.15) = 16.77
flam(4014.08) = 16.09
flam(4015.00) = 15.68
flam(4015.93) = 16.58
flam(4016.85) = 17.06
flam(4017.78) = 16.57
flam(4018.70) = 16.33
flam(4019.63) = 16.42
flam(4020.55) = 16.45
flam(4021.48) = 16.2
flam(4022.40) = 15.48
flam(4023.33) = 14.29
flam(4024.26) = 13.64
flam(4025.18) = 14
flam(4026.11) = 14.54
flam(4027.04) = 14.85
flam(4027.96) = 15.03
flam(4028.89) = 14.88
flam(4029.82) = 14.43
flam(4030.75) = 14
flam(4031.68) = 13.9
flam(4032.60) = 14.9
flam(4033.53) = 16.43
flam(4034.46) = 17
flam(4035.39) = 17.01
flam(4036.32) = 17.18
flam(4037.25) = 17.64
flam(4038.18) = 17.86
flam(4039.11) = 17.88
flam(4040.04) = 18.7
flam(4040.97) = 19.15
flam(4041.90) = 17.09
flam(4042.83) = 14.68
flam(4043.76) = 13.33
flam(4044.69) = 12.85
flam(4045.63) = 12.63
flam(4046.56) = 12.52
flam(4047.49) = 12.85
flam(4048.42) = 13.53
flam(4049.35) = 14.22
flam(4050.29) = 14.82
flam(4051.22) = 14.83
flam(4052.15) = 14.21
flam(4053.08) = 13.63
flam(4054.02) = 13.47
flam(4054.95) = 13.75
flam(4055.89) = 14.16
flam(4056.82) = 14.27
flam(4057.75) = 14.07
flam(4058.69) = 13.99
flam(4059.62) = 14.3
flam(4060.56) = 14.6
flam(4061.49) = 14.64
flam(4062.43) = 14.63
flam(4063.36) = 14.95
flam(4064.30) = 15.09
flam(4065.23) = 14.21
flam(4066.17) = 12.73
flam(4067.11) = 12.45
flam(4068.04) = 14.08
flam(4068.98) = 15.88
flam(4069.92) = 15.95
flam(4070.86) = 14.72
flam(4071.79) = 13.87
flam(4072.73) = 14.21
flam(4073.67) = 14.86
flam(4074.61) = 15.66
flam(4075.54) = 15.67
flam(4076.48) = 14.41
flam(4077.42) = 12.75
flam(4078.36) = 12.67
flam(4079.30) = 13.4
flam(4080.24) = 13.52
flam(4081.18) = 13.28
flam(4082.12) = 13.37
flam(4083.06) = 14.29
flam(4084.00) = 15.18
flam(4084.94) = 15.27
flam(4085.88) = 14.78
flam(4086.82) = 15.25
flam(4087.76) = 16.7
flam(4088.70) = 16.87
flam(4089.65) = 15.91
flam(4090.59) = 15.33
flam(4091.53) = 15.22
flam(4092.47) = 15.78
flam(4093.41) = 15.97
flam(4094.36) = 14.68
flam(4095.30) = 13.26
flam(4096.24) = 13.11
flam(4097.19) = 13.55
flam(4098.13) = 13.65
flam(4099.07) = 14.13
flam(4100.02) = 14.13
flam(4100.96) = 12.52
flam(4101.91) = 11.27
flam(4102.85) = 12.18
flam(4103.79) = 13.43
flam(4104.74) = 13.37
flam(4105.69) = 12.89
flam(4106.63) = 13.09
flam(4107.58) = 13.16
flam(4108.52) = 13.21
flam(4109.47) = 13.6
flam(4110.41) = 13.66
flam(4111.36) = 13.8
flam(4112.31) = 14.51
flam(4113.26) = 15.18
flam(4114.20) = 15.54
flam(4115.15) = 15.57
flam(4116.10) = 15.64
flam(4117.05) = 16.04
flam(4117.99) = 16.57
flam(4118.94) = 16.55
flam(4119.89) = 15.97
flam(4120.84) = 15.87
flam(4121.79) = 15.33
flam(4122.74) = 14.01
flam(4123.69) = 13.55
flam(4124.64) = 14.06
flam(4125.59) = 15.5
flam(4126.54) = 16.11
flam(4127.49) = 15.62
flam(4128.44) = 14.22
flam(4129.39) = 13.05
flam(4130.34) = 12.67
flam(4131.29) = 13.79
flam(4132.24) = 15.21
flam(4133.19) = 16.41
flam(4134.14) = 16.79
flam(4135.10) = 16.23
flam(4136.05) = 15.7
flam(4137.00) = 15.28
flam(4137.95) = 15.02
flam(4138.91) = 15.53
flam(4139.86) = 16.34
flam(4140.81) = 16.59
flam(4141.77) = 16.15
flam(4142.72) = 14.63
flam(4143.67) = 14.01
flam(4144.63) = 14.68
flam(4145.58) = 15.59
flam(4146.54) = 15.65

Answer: 1.4 Angstrom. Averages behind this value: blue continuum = 14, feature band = 14.4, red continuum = 15.4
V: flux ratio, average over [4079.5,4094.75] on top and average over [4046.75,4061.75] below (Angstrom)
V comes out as 1.07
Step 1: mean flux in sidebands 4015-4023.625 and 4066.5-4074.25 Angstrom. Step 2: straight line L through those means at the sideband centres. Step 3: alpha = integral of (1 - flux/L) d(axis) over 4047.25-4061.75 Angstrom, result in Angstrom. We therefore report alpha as 0.9 Angstrom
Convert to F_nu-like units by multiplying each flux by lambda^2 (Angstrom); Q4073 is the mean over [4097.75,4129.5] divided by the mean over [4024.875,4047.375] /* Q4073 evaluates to 0.96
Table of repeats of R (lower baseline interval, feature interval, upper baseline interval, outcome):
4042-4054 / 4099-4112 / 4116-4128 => 1.6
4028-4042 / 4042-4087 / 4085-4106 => 3.6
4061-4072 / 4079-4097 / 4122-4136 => -0.3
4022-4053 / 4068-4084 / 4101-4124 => 0.4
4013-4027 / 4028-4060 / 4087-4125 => 0.7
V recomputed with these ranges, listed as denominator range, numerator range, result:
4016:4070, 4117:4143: 1.02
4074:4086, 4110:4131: 1.05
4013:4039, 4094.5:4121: 0.89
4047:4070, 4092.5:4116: 0.97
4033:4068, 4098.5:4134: 0.97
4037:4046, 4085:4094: 0.97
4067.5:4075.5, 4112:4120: 1.05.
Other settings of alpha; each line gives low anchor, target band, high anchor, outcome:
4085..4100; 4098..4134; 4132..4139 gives 2.4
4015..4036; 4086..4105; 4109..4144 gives 1.1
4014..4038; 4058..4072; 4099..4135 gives 0.7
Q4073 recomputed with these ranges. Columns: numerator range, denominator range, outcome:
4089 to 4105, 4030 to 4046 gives 0.90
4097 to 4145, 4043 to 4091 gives 1.05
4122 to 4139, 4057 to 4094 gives 1.05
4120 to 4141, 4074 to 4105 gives 1.08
